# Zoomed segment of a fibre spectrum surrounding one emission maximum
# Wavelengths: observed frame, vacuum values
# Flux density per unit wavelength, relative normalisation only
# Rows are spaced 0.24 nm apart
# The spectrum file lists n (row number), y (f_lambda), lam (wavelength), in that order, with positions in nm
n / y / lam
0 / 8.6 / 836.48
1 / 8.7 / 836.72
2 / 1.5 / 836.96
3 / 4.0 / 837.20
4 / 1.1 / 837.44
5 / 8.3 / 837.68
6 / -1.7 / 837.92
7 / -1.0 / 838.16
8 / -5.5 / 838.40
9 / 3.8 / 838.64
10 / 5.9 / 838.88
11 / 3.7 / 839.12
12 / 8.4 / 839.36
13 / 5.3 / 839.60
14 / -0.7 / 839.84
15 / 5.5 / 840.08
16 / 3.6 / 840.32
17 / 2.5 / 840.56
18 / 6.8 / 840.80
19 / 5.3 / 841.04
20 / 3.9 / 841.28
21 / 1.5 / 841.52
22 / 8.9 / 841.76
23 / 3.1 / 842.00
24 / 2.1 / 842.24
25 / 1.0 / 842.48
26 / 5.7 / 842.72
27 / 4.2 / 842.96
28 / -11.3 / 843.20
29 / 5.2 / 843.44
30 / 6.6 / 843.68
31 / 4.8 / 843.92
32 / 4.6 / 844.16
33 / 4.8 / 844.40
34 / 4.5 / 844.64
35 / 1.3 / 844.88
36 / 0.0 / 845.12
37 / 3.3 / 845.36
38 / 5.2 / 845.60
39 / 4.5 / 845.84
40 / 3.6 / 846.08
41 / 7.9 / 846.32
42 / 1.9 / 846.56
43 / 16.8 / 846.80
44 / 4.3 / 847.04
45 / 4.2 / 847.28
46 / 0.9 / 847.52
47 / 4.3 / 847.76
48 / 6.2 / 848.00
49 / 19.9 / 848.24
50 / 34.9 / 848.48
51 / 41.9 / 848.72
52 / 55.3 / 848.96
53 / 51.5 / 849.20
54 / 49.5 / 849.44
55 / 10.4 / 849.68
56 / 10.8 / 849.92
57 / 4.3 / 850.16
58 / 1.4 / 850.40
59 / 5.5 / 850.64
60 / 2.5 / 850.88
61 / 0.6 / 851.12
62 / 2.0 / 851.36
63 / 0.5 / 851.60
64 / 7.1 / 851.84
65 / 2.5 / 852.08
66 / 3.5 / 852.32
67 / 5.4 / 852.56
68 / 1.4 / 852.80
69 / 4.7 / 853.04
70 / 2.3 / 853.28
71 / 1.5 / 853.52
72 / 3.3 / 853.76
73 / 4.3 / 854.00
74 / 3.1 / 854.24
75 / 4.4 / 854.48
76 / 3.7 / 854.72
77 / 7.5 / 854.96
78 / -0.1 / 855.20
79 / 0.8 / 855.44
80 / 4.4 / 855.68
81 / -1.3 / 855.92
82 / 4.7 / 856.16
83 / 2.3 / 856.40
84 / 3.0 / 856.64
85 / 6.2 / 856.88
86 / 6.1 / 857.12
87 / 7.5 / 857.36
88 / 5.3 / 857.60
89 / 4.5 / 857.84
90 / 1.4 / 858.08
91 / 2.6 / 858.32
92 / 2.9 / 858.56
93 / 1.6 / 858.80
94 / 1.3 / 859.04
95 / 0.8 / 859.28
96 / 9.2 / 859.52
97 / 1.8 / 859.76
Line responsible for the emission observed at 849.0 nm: [O II] 3727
